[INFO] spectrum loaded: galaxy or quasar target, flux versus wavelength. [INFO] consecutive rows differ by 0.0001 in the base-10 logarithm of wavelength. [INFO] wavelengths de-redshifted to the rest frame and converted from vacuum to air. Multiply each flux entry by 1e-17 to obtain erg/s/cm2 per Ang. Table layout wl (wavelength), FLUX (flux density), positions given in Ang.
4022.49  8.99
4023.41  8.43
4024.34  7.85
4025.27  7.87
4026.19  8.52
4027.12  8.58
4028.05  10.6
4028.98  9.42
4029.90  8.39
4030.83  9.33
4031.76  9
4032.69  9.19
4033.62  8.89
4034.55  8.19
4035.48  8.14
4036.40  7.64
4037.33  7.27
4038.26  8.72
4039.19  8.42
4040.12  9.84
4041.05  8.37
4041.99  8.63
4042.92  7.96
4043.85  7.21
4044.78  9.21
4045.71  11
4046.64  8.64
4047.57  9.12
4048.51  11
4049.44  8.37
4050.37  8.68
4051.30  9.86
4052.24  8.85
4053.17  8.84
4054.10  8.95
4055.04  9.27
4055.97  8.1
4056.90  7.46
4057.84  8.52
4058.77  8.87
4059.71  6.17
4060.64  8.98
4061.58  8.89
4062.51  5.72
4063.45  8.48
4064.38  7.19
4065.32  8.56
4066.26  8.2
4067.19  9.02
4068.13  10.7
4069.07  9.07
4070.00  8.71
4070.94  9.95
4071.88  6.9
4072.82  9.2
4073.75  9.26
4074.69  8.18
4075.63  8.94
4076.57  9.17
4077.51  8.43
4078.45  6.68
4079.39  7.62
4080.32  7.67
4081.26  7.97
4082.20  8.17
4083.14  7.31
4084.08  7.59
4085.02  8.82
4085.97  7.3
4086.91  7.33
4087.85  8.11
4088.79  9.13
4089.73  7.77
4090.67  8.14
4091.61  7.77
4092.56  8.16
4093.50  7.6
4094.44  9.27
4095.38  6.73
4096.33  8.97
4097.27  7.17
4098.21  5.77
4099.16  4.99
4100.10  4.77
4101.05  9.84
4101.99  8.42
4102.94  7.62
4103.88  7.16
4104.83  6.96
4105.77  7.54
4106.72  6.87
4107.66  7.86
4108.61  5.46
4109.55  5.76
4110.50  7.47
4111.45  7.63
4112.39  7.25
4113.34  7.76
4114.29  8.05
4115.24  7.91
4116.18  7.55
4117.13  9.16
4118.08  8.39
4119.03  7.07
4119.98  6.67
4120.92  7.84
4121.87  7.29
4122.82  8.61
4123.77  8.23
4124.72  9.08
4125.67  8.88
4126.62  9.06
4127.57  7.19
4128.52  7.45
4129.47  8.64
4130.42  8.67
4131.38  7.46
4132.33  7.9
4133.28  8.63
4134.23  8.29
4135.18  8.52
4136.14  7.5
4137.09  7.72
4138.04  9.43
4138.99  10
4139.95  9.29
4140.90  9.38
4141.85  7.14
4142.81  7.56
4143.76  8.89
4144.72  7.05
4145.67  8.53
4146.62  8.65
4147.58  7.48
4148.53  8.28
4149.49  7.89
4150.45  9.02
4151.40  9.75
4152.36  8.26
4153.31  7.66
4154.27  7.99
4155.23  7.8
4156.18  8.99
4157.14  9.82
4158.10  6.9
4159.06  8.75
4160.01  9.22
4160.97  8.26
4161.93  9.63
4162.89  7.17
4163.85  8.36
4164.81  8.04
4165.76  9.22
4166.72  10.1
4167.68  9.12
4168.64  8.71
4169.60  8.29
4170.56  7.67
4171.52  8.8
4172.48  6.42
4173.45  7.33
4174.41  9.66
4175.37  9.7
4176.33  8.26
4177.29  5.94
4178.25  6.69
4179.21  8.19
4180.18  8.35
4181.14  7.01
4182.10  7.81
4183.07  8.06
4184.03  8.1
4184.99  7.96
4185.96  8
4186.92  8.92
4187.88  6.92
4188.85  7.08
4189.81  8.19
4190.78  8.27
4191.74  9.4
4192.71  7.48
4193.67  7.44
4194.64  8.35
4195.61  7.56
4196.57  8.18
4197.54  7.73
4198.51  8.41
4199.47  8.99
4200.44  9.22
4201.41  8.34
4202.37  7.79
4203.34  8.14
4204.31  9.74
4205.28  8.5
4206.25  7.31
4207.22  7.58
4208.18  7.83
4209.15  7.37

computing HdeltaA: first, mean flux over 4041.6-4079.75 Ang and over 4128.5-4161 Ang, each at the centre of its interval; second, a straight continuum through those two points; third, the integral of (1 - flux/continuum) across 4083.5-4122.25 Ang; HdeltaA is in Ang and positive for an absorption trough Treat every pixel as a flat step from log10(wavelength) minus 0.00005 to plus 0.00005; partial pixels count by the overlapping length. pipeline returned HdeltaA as 4.4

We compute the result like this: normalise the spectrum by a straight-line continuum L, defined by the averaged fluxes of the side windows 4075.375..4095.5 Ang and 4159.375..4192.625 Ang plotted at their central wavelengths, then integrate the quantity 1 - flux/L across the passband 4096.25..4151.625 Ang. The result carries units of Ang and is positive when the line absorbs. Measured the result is 1.4 Ang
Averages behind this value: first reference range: 8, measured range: 7.87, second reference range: 8.2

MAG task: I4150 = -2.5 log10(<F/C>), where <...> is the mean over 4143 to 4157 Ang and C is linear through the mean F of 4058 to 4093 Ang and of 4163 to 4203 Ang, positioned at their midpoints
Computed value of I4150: -0.021 mag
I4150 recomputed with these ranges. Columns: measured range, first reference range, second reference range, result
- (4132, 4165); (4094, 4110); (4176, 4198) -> -0.12 mag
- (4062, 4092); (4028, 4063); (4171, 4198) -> 0.03 mag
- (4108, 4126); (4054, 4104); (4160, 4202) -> 0.06 mag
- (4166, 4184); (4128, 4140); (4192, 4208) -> 0.02 mag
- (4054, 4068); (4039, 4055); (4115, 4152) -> 0.09 mag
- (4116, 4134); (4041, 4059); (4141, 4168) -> 0.06 mag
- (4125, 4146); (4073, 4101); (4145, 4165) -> -0.01 mag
